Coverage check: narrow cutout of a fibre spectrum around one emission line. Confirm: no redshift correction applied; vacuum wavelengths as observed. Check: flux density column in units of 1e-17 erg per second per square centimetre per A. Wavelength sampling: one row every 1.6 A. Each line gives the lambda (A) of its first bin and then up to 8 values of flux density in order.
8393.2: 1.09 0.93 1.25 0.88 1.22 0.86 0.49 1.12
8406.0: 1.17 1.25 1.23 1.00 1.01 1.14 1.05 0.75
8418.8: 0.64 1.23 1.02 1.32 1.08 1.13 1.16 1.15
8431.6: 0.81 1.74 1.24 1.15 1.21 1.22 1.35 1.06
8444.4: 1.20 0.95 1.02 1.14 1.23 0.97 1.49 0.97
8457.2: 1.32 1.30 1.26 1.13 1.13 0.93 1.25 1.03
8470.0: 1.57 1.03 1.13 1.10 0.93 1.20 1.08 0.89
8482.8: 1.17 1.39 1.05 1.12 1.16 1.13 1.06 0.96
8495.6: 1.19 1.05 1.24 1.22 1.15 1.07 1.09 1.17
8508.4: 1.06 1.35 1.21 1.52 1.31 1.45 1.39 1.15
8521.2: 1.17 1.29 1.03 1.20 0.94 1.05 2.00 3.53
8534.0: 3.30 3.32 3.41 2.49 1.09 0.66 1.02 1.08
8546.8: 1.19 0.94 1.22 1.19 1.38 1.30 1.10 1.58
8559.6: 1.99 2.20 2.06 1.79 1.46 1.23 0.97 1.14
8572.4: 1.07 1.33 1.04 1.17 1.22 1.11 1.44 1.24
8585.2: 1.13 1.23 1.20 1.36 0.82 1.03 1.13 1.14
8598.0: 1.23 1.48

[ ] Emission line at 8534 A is H-alpha 6563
